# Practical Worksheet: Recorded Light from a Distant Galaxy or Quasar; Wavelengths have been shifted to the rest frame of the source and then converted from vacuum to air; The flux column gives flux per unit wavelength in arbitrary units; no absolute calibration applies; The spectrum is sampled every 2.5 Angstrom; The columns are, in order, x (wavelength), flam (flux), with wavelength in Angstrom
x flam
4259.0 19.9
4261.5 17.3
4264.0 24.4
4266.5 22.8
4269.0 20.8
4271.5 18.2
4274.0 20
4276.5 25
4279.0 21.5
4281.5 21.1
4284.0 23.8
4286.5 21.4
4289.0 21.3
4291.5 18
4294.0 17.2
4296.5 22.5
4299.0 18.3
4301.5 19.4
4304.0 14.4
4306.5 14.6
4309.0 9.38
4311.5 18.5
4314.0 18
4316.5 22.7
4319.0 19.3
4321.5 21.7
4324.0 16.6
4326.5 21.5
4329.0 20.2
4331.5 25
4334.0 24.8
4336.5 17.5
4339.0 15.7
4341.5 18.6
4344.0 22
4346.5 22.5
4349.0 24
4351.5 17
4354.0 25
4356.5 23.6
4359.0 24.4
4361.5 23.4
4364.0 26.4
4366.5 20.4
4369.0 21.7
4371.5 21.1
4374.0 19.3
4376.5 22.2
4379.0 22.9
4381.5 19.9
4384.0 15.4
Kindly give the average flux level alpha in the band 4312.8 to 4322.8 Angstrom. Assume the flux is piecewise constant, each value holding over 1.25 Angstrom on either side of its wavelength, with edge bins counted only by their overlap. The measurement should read 20.4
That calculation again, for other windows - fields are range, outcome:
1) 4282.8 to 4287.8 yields 22.6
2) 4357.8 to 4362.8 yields 23.9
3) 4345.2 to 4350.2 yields 23.2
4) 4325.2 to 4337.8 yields 21.8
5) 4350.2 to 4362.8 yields 22.7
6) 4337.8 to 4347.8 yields 19.7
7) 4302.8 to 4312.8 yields 14.2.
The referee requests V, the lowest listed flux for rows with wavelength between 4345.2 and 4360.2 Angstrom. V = 17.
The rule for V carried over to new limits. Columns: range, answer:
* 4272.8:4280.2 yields 20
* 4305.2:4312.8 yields 9.38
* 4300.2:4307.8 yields 14.4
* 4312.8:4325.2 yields 16.6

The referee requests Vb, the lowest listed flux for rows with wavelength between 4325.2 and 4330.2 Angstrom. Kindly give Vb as 20.2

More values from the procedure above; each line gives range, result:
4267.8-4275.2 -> 18.2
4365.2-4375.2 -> 19.3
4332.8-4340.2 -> 15.7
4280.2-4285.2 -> 21.1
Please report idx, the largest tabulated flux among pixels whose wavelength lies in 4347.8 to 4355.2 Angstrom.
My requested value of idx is 25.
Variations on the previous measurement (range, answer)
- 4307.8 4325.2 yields 22.7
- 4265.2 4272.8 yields 22.8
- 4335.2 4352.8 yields 24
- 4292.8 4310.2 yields 22.5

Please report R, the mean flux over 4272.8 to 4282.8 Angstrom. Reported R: 21.9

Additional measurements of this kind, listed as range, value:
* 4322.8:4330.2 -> 19.4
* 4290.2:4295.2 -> 17.6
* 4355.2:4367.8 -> 23.6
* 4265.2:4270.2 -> 21.8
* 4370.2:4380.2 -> 21.4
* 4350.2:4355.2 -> 21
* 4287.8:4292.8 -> 19.6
